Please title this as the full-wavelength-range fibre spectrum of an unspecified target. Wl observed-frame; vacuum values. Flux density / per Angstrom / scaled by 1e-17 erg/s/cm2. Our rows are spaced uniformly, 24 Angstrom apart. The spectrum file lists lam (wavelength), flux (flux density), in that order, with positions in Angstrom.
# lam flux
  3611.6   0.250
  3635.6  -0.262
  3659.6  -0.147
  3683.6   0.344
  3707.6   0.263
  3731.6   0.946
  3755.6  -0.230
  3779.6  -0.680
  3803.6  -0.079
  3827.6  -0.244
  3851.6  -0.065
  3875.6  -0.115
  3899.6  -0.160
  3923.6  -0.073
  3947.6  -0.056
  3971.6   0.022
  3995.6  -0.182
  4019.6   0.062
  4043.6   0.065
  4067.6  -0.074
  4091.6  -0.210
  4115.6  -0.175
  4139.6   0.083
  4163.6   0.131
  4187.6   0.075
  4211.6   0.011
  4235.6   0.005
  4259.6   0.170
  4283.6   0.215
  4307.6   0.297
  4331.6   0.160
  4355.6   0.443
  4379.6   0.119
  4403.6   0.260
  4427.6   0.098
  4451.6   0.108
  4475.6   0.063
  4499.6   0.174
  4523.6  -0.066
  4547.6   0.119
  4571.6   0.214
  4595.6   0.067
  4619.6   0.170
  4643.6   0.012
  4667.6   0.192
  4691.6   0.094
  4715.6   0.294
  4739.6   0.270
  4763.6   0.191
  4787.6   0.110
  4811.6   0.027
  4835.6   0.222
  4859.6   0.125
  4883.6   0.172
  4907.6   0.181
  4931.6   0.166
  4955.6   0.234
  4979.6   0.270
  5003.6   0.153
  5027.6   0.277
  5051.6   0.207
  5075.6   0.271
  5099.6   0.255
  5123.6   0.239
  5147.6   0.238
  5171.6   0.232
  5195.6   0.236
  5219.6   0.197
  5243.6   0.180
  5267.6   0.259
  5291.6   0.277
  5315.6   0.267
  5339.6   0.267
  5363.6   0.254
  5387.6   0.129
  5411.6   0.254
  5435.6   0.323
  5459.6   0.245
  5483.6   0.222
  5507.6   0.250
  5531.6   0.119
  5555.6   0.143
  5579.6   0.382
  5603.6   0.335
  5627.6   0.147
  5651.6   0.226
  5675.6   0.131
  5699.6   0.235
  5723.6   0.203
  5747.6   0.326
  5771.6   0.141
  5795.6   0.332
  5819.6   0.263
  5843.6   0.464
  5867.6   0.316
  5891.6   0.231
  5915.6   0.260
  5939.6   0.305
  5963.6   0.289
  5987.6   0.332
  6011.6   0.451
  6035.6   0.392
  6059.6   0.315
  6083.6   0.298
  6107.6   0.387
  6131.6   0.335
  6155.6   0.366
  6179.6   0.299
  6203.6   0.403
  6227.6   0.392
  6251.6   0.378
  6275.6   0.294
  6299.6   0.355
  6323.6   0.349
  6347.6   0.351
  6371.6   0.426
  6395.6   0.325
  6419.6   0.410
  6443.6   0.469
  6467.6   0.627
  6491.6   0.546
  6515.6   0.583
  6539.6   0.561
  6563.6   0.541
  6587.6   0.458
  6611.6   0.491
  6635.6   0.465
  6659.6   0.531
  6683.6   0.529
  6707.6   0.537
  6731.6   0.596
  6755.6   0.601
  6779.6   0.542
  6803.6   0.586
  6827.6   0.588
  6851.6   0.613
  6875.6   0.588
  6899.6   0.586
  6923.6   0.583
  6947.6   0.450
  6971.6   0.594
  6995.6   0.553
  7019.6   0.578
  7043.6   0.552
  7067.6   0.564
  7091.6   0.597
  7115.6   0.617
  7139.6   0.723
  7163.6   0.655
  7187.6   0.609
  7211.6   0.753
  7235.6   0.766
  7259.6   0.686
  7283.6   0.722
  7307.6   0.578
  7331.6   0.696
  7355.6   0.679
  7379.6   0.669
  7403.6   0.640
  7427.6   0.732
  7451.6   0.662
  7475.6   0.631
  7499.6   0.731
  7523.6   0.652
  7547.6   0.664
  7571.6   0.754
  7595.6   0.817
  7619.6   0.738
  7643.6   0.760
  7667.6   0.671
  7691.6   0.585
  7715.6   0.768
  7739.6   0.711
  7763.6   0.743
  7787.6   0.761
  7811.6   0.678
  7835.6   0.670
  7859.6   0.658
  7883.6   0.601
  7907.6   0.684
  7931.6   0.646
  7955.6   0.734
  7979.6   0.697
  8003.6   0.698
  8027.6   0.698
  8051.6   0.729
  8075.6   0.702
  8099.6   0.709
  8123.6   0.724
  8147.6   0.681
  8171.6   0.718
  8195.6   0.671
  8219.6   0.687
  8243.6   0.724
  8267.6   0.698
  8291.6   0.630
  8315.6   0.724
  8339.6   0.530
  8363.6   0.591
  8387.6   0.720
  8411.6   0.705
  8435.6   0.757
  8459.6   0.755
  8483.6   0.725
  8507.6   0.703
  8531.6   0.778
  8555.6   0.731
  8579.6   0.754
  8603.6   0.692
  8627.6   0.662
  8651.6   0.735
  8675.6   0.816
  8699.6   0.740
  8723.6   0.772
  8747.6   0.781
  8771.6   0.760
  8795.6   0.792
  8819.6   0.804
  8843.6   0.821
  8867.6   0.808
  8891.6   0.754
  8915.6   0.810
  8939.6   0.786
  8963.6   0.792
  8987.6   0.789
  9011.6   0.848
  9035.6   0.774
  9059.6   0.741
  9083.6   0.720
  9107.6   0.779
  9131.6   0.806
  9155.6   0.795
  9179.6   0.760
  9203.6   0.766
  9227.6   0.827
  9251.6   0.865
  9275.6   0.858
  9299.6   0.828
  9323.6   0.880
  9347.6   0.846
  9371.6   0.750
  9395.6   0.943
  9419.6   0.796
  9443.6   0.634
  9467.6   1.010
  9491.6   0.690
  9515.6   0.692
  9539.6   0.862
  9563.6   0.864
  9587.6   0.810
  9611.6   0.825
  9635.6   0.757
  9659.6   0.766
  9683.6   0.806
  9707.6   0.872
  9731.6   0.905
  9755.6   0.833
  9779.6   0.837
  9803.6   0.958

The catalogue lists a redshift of 0.61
